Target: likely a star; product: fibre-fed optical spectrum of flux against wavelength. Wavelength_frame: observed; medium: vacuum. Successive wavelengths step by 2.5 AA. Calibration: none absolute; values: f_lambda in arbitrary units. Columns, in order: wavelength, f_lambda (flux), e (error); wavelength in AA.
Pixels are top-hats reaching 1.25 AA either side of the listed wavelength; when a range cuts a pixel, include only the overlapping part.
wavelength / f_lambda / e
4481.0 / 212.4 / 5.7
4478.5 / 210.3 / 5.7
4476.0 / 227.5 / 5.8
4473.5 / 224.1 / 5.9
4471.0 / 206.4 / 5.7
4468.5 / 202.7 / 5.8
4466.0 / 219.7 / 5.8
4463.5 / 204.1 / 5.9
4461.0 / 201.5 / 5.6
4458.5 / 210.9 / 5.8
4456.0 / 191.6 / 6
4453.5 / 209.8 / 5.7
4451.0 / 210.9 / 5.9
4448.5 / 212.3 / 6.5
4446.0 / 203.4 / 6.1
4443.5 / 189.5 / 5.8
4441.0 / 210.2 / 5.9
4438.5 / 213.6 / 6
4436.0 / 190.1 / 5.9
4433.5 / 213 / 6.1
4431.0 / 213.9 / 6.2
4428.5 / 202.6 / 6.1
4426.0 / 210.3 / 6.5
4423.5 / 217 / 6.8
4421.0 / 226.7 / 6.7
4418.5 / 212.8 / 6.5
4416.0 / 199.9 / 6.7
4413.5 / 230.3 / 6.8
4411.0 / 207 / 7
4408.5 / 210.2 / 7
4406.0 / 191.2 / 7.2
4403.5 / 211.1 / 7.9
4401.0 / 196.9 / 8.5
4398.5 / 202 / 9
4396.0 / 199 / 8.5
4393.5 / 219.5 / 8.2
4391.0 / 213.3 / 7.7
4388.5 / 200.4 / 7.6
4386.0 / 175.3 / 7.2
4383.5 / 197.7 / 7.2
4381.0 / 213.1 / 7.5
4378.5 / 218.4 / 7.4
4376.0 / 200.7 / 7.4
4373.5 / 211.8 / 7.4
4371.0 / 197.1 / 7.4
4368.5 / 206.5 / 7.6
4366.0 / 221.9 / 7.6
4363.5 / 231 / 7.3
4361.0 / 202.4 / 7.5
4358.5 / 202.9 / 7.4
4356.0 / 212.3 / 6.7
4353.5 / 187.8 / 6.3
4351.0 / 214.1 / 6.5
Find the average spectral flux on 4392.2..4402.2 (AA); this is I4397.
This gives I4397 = 204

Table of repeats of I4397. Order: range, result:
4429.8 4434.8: 213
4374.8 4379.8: 210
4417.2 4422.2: 219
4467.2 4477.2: 215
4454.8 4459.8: 201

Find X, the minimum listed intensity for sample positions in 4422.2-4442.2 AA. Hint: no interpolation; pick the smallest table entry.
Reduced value 190.1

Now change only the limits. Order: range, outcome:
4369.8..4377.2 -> 197.1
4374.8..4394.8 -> 175.3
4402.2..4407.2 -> 191.2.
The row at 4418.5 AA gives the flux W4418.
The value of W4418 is 212.8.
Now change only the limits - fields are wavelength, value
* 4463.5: 204.1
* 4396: 199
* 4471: 206.4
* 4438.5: 213.6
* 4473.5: 224.1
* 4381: 213.1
